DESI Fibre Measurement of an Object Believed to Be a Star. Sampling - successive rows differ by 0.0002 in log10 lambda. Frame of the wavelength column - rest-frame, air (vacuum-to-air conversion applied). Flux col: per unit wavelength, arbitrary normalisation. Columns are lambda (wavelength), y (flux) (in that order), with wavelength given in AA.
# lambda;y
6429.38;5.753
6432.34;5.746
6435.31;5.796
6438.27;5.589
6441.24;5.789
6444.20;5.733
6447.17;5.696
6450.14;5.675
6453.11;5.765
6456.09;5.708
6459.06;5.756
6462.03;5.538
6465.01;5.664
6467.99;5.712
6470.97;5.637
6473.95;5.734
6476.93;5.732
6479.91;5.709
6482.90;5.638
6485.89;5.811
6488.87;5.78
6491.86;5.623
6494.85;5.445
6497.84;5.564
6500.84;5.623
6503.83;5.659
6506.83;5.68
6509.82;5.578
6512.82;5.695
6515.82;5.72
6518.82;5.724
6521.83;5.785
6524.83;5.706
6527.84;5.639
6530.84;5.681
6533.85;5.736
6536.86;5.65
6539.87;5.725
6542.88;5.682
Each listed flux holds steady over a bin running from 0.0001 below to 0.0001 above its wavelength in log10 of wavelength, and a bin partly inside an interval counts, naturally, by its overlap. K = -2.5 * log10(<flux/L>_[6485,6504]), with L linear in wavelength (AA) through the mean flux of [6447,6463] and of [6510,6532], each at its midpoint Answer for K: 0.01 mag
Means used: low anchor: 5.69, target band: 5.64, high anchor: 5.7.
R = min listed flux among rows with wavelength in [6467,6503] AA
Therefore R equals 5.445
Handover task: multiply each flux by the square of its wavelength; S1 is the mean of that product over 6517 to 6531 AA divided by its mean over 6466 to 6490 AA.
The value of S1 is 1.01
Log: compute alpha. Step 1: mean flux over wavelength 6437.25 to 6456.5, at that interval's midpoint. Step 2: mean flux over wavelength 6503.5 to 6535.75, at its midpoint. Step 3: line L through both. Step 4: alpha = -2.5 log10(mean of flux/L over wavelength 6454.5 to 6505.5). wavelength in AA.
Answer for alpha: 0.007 mag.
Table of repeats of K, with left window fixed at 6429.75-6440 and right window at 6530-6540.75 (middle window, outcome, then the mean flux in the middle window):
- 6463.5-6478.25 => 0.00 mag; 5.69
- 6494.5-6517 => 0.01 mag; 5.63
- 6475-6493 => 0.00 mag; 5.72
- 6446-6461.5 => 0.00 mag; 5.71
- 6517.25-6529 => 0.00 mag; 5.71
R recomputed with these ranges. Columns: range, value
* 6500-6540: 5.578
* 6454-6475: 5.538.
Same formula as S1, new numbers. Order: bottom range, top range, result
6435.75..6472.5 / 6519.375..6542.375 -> 1.03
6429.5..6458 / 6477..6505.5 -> 1.00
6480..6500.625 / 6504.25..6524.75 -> 1.02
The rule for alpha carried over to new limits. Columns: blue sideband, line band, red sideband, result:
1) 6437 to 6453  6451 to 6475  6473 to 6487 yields 0.00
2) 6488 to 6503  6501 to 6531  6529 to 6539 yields -0.01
